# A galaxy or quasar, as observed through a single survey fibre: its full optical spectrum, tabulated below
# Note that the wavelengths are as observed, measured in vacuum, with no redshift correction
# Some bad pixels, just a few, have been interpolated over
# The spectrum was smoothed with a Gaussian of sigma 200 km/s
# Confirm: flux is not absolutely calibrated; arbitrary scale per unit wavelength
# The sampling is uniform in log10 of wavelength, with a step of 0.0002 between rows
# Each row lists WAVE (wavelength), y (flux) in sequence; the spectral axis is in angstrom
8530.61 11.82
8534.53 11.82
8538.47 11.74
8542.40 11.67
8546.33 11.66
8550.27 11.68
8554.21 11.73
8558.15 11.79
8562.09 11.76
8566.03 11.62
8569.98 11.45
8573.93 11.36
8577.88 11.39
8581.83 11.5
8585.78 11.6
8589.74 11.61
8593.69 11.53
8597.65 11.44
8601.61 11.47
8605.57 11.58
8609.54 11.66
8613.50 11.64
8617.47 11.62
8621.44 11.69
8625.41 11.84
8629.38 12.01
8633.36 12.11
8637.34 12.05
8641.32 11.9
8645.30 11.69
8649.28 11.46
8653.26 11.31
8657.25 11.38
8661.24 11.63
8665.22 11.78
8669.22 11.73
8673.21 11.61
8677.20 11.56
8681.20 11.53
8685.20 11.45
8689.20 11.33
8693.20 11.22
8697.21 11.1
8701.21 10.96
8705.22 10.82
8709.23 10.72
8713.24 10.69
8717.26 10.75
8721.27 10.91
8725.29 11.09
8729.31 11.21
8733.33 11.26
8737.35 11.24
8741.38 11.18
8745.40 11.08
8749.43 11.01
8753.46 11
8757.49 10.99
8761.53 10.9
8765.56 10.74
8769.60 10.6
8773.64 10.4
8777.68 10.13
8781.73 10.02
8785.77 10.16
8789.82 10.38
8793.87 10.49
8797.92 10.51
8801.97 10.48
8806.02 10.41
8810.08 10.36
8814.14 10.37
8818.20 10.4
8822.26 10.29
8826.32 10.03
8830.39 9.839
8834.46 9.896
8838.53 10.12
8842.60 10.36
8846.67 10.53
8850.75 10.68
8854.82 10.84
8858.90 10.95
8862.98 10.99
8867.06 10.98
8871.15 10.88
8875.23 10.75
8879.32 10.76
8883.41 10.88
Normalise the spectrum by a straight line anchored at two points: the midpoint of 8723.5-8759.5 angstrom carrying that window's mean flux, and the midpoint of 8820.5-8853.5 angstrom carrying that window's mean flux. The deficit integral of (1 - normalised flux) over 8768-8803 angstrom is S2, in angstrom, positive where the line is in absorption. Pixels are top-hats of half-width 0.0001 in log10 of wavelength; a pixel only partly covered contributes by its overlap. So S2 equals 1.2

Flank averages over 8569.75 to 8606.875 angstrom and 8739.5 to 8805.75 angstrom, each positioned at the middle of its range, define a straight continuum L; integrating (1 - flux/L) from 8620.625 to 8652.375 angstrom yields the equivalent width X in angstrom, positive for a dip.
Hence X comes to -1.6 angstrom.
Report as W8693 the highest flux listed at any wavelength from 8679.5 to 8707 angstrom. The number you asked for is 11.53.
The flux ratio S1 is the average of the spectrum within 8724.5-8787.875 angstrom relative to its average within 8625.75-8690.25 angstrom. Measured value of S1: 0.93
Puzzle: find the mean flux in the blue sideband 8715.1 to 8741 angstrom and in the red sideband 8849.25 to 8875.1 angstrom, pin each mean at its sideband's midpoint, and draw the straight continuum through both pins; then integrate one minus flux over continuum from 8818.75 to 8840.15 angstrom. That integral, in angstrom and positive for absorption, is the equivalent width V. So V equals 1.7 angstrom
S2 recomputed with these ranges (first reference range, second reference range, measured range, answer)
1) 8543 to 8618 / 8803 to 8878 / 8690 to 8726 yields 0.4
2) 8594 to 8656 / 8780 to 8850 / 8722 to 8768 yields -1.1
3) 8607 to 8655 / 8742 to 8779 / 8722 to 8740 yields -0.3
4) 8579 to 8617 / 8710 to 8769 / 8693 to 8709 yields 0.3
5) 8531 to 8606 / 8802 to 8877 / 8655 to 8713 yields -1.0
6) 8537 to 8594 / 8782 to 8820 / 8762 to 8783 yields 0.2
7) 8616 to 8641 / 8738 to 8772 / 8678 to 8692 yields 0.0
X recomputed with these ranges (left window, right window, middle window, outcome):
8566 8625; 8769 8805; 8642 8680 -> -1.52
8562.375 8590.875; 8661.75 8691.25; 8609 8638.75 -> -0.74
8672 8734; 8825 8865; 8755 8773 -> 0.08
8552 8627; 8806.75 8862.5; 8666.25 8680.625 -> -0.59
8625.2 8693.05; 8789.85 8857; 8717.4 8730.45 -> 0.15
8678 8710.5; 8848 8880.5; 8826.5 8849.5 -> 1.56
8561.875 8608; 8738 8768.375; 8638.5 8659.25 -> -0.46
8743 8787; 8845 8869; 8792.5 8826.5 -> 1.12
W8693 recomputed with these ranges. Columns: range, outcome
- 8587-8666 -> 12.11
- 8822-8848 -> 10.53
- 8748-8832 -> 11.01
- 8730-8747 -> 11.26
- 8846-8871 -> 10.99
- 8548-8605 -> 11.79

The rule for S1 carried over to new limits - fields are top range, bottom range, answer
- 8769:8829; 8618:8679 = 0.88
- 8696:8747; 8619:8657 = 0.94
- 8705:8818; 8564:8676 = 0.92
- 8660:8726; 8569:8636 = 0.97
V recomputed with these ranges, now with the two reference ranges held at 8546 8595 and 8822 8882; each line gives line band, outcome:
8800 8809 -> 0.2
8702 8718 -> 0.4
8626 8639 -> -0.8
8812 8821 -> 0.2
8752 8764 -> -0.1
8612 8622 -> -0.2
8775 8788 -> 0.8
